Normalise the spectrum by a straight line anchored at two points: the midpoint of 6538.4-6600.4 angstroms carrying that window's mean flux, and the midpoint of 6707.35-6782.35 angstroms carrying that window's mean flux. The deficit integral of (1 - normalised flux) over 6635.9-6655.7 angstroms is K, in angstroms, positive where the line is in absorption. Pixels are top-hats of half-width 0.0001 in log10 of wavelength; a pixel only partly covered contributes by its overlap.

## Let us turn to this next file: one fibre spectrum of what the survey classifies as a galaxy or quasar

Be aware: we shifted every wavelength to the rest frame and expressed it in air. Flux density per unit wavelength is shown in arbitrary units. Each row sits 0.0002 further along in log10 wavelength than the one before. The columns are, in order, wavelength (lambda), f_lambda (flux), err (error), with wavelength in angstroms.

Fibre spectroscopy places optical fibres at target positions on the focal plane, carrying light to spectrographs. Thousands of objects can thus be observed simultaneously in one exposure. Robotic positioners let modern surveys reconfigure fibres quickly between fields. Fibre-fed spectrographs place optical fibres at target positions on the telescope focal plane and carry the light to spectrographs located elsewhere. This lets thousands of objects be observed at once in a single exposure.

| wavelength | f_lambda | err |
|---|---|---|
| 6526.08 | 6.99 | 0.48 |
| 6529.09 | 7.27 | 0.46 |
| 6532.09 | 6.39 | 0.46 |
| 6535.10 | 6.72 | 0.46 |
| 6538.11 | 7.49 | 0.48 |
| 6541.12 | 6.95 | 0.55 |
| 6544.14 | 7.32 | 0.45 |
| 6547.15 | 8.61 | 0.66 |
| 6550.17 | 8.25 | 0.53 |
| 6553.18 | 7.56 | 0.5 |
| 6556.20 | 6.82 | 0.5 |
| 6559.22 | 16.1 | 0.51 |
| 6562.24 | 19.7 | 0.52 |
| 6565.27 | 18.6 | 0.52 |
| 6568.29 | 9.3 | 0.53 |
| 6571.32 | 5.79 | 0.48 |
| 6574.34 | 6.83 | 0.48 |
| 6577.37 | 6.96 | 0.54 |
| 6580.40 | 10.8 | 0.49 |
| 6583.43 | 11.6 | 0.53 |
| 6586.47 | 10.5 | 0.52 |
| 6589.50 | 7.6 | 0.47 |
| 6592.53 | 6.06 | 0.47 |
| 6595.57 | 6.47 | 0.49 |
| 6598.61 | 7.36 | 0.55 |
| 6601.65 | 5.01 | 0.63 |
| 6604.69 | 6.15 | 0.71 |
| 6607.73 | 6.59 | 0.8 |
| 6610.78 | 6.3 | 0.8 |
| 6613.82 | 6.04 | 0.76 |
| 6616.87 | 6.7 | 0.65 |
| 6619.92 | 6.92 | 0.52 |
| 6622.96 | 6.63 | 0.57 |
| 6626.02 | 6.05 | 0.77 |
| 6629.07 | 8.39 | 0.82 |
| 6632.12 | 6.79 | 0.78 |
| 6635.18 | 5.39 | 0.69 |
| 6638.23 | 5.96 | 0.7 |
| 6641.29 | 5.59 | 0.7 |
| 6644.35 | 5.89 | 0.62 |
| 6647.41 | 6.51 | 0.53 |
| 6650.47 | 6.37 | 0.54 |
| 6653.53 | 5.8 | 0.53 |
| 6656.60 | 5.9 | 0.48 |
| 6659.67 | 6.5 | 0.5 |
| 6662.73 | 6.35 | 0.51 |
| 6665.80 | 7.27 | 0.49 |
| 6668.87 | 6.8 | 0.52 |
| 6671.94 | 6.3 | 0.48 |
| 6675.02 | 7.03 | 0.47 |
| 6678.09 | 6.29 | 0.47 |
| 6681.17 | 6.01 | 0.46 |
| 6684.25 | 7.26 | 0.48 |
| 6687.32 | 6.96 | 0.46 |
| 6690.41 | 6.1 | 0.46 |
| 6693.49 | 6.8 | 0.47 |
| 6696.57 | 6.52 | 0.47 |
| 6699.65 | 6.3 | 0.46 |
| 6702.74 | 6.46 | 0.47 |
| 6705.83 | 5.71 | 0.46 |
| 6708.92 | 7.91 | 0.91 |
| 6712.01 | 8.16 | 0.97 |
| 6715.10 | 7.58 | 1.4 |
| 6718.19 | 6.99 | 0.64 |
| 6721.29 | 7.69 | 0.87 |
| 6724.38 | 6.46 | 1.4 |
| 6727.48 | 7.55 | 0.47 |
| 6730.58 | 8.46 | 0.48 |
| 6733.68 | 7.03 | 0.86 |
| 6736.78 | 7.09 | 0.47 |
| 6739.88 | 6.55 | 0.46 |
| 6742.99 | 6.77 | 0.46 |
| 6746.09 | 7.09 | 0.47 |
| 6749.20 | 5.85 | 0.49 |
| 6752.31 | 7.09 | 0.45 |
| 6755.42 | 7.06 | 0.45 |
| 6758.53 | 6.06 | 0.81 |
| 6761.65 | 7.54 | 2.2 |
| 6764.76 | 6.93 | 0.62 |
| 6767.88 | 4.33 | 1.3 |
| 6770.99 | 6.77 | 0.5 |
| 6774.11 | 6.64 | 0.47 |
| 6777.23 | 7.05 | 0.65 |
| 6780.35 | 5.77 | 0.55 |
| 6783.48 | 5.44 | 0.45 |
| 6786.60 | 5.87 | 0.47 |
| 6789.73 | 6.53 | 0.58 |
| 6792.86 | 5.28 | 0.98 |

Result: 5.5 angstroms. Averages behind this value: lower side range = 9.4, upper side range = 6.92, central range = 5.99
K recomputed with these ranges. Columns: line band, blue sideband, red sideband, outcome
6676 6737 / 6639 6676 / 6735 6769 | -4.55 angstroms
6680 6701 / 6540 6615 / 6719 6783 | 2.52 angstroms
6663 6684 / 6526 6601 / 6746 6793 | 2.55 angstroms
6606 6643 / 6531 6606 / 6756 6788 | 7.74 angstroms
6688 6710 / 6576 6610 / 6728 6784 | 1.58 angstroms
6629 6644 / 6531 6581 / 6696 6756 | 3.80 angstroms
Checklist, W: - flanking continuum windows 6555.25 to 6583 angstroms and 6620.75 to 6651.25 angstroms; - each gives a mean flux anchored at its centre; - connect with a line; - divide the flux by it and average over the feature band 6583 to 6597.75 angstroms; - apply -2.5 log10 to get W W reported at 0.199 mag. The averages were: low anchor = 11.3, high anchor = 6.37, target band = 8.16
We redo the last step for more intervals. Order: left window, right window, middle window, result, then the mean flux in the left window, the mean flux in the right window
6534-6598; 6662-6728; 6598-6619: 0.33 mag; 9.32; 6.84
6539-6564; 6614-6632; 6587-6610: 0.21 mag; 10.2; 6.86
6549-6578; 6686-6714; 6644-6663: 0.29 mag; 10.7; 6.78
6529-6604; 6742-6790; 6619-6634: 0.18 mag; 8.88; 6.42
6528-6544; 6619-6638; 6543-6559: -0.21 mag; 6.99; 6.64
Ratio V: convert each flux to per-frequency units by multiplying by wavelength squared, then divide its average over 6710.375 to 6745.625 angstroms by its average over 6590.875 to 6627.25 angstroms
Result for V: 1.19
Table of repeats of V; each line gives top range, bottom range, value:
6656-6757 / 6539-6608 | 0.79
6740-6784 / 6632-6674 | 1.07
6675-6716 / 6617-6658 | 1.09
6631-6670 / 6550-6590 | 0.60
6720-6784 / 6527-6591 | 0.76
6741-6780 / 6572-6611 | 0.92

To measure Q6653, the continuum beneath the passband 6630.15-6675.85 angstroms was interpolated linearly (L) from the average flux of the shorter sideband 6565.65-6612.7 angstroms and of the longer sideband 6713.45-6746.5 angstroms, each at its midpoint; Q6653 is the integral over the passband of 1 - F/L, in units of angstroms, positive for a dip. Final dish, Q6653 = 7.5 angstroms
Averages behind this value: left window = 7.81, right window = 7.21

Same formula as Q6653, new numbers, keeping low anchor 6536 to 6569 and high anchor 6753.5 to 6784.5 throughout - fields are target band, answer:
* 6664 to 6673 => 1.65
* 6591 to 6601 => 3.33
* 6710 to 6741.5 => -0.61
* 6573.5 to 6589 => 1.04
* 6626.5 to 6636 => 2.29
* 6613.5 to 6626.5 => 3.82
